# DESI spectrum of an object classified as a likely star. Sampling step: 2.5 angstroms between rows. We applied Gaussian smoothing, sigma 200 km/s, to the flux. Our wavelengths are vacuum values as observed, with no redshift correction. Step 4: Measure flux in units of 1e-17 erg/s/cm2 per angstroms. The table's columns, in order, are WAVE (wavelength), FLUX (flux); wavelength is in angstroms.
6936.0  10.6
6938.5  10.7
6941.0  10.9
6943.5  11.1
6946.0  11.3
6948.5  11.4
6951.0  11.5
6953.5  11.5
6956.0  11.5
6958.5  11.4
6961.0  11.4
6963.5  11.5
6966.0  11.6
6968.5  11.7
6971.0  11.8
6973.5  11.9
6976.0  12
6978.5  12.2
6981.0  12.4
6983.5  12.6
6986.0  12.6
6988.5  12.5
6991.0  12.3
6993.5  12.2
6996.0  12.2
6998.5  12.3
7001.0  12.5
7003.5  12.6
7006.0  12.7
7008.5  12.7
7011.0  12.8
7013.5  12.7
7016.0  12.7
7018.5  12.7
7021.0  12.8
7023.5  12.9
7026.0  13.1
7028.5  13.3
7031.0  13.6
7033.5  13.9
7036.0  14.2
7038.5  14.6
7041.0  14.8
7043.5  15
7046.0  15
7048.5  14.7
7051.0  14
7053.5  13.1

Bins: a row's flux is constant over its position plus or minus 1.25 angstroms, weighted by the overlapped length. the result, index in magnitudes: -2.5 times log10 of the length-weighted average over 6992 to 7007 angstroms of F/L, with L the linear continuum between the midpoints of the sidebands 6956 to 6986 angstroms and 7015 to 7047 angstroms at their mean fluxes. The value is 0.030 mag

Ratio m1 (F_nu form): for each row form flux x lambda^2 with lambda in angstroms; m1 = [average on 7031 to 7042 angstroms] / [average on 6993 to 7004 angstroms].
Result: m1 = 1.17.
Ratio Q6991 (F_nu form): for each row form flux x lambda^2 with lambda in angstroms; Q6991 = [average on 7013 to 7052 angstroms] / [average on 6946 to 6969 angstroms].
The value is 1.2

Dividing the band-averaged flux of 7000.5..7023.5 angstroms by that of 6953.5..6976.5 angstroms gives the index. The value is 1.09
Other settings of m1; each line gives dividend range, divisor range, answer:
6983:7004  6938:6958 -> 1.12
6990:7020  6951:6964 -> 1.11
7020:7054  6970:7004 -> 1.15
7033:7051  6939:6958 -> 1.33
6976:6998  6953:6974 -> 1.07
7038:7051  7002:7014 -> 1.17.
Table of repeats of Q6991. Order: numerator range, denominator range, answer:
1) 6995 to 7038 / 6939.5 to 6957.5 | 1.17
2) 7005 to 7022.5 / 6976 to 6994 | 1.04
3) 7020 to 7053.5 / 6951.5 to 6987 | 1.20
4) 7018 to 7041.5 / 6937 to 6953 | 1.25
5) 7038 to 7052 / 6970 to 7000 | 1.22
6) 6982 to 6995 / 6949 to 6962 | 1.10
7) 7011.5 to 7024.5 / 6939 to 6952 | 1.16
